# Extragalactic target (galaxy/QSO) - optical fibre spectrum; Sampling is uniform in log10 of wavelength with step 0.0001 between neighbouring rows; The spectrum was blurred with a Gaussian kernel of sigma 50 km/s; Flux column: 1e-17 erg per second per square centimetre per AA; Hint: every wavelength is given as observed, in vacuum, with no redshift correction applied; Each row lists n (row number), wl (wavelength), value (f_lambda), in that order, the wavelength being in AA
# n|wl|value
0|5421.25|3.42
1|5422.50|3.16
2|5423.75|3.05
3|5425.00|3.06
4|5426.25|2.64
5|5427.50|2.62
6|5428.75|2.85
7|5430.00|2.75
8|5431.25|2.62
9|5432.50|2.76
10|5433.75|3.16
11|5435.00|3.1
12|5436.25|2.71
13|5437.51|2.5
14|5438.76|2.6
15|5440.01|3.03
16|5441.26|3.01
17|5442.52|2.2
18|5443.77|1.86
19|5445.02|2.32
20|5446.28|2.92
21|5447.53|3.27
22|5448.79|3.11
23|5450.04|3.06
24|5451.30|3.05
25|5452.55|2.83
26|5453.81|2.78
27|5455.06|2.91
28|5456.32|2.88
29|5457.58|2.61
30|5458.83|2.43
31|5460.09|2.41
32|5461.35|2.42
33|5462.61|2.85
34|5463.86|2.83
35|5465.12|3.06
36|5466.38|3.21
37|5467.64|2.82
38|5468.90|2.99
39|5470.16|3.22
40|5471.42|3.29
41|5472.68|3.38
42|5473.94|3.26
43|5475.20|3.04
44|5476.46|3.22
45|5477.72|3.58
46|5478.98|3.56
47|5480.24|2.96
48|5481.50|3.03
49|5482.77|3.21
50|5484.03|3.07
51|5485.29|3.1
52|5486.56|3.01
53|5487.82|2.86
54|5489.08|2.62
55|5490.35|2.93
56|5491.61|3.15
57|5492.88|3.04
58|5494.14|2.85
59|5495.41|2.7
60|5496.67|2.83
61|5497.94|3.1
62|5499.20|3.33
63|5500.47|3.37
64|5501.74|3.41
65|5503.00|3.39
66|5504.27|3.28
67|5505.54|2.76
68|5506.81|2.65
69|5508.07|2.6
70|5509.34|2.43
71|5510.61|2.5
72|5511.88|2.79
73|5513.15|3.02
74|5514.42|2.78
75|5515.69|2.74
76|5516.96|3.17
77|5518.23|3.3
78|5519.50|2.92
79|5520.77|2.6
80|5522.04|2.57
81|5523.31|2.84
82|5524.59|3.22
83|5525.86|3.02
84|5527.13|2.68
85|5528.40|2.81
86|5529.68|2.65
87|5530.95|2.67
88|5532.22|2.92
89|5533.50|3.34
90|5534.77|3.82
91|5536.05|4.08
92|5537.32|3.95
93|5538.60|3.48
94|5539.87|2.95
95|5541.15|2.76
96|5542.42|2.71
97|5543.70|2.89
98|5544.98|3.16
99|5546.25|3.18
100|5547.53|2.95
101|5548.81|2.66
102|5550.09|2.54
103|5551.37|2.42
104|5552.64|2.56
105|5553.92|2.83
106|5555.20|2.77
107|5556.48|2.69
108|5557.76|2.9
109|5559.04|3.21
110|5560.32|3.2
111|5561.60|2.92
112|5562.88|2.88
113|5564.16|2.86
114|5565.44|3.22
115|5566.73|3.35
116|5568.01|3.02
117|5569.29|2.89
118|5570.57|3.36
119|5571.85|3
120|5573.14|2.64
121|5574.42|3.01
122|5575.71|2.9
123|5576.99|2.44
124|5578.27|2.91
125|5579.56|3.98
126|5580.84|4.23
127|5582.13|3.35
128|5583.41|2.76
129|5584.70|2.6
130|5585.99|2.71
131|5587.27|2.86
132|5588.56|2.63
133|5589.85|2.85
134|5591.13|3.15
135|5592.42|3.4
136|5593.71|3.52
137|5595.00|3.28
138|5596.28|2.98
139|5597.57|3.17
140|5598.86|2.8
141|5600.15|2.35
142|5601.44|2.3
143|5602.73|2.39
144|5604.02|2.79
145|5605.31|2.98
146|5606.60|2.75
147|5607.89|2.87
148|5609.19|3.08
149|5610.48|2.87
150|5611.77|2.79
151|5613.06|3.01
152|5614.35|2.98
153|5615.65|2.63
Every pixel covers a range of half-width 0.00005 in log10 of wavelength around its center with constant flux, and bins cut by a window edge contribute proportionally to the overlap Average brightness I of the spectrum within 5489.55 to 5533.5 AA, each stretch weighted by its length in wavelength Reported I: 2.92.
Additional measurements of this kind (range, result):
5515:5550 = 3.03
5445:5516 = 2.97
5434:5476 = 2.85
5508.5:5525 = 2.83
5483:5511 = 2.96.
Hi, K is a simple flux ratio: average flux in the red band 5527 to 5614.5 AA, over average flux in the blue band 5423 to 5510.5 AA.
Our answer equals 1.02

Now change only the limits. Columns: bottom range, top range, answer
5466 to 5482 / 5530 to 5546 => 1.01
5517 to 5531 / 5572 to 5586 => 1.07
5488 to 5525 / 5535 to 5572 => 1.03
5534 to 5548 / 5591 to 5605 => 0.89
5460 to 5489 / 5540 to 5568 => 0.94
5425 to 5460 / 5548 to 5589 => 1.07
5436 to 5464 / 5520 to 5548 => 1.12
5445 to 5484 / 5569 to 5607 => 0.99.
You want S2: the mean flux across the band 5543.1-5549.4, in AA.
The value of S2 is 2.97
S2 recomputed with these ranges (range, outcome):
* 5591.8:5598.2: 3.27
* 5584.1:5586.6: 2.65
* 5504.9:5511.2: 2.59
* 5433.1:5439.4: 2.81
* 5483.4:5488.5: 3.01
